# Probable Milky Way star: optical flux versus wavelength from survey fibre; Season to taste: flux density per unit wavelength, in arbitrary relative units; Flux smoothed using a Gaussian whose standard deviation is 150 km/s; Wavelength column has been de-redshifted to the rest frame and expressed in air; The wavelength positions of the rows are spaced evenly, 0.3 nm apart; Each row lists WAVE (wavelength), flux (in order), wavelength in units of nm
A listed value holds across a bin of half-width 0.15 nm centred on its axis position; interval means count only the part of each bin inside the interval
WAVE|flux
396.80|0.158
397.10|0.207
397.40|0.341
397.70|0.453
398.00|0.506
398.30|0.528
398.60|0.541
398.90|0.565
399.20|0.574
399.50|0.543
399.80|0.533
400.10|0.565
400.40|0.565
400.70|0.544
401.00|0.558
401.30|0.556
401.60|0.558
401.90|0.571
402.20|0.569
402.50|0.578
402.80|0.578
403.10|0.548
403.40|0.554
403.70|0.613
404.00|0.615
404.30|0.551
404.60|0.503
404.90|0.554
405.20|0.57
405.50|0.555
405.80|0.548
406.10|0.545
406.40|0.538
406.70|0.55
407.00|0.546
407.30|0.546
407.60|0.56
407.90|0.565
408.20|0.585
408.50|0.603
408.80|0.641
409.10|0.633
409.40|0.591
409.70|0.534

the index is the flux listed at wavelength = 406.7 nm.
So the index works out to 0.55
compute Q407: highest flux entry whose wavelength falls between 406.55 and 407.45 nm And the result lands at 0.55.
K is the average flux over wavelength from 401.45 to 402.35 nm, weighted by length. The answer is 0.566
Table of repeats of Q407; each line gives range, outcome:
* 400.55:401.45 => 0.558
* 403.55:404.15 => 0.615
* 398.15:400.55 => 0.574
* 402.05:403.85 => 0.613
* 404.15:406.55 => 0.57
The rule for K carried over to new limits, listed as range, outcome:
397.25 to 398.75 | 0.474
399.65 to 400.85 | 0.552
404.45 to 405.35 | 0.542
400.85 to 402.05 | 0.561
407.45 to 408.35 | 0.57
